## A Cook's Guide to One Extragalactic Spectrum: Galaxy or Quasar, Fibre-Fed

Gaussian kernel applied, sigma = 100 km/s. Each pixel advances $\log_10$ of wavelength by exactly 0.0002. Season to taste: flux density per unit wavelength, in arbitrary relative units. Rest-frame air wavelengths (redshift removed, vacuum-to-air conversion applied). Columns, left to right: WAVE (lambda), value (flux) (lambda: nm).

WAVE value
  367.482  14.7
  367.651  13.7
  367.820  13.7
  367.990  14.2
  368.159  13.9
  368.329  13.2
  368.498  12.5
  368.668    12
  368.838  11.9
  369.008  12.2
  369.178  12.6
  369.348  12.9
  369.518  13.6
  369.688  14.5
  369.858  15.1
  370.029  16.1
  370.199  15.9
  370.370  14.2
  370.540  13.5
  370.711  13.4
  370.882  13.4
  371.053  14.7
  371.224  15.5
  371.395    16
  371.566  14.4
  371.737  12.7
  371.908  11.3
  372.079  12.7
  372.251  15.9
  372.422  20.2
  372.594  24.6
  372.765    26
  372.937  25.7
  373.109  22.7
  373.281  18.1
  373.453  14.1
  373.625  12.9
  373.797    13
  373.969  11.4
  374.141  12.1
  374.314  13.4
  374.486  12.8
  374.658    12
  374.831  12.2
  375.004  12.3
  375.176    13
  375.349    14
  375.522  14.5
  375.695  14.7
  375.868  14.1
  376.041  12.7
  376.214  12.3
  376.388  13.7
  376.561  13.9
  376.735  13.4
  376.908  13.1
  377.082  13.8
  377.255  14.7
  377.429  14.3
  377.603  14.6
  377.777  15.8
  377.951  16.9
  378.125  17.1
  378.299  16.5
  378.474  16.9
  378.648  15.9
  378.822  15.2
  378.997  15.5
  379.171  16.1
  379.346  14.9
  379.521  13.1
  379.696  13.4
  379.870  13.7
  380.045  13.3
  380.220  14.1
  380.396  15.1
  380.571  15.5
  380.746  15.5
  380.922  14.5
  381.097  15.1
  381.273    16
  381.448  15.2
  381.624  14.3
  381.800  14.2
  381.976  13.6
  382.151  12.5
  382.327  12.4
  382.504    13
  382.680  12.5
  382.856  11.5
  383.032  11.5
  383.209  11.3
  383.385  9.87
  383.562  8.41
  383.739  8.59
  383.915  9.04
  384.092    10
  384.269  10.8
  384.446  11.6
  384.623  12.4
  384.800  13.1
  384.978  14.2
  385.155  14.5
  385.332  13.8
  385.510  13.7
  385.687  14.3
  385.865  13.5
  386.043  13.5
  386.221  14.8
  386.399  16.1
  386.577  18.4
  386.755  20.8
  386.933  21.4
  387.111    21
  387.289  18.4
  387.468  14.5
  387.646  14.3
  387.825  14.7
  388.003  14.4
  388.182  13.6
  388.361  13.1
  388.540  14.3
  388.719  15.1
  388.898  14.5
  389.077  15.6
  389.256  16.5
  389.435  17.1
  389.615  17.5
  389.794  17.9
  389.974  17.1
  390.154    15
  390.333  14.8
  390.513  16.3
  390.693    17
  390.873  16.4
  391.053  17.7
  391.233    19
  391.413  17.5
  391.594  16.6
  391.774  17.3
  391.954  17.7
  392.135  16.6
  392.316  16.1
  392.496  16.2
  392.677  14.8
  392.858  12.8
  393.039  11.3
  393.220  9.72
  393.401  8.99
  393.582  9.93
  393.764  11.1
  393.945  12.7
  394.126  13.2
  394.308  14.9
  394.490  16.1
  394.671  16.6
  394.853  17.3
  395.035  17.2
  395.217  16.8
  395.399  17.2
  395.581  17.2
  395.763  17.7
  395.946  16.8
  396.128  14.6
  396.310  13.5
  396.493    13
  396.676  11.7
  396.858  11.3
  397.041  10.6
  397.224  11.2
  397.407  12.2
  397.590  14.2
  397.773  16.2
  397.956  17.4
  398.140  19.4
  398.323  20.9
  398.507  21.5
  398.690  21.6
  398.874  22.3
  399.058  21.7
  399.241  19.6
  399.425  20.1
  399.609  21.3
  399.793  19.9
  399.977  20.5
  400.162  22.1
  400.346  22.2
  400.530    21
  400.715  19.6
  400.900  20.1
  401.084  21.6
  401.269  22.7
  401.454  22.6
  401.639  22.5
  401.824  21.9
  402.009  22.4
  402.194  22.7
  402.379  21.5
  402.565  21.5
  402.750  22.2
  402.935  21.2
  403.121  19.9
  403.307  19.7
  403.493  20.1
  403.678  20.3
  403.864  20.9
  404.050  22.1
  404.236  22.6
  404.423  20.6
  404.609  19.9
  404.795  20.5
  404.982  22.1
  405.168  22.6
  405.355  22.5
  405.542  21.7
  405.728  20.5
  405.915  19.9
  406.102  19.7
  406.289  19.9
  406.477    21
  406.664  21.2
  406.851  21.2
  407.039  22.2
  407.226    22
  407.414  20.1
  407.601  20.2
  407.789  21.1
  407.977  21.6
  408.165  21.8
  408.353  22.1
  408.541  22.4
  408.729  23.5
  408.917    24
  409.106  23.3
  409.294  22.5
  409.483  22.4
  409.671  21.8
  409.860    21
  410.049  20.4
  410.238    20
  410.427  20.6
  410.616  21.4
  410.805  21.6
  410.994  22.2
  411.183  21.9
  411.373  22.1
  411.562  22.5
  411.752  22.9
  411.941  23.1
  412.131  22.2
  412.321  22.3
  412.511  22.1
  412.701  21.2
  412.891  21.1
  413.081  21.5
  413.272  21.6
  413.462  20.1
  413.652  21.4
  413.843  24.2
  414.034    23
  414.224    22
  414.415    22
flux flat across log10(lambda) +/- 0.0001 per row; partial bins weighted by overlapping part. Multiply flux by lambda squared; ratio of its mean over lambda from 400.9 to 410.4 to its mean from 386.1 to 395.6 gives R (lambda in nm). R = 1.5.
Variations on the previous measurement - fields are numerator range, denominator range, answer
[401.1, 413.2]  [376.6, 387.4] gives 1.72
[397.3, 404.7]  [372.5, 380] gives 1.54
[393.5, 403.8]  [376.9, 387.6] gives 1.39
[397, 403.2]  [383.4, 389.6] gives 1.49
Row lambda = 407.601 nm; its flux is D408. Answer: 20.2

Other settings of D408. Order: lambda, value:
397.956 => 17.4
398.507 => 21.5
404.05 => 22.1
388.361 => 13.1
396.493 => 13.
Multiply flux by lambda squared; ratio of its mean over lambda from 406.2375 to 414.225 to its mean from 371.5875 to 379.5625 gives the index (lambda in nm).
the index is 1.72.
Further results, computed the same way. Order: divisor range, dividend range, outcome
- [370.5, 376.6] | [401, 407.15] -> 1.66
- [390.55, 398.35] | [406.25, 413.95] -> 1.57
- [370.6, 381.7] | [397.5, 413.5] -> 1.65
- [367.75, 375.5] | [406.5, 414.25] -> 1.81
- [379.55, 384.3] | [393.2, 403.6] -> 1.53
